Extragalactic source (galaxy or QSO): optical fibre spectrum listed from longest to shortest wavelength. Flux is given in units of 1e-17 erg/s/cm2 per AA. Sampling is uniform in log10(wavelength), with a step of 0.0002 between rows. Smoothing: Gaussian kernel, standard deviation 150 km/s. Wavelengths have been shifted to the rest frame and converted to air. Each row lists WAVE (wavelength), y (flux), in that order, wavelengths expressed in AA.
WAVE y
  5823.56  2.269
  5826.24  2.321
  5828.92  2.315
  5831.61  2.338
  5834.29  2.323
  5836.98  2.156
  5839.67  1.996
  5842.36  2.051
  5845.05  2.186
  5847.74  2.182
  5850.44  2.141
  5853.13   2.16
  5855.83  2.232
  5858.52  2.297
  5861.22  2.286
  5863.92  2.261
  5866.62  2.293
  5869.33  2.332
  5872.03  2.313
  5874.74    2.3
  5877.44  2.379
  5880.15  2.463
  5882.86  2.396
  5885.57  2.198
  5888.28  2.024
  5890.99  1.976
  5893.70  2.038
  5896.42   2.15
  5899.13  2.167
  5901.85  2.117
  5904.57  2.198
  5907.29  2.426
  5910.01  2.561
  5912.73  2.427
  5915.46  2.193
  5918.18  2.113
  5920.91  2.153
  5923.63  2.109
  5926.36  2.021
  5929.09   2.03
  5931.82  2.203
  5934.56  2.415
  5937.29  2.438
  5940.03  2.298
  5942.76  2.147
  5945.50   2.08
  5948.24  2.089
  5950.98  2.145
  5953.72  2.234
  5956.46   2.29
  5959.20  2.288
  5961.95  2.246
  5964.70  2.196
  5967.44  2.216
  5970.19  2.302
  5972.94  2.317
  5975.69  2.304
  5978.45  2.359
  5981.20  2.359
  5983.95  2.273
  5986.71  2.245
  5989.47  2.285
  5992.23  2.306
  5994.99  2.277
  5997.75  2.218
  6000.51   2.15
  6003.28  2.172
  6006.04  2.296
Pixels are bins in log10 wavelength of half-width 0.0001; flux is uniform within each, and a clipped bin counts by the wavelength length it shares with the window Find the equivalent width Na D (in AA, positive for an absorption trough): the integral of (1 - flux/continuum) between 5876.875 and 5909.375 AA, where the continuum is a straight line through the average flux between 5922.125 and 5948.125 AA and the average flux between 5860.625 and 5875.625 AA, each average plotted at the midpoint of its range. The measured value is 0.60 AA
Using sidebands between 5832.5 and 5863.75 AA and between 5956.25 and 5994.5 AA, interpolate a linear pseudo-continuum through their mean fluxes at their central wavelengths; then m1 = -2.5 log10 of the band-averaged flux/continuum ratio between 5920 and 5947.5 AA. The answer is 0.03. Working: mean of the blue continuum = 2.19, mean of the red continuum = 2.28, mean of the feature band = 2.19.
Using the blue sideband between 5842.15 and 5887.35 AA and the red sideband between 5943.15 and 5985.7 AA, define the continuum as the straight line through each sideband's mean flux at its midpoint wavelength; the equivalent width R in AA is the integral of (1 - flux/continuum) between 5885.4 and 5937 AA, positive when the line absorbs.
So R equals 1.5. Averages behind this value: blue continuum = 2.27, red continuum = 2.24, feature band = 2.19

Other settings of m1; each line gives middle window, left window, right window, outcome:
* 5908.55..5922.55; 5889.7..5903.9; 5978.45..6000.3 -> -0.08 mag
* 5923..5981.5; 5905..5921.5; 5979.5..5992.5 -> 0.03 mag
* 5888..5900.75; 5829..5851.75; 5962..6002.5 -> 0.07 mag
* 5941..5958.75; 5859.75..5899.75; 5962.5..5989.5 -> 0.05 mag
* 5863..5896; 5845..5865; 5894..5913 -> 0.00 mag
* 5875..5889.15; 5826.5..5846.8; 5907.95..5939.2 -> -0.04 mag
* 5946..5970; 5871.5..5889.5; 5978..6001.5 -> 0.03 mag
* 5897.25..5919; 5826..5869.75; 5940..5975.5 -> -0.03 mag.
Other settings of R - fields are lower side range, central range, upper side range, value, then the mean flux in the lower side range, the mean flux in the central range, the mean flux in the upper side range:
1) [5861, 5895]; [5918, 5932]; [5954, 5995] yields 1.05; 2.25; 2.1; 2.28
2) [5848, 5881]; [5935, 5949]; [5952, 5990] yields 0.31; 2.28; 2.23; 2.28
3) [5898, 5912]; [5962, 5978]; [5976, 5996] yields 0.21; 2.3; 2.27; 2.3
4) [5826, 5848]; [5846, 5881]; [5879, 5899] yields -1.40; 2.2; 2.28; 2.17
